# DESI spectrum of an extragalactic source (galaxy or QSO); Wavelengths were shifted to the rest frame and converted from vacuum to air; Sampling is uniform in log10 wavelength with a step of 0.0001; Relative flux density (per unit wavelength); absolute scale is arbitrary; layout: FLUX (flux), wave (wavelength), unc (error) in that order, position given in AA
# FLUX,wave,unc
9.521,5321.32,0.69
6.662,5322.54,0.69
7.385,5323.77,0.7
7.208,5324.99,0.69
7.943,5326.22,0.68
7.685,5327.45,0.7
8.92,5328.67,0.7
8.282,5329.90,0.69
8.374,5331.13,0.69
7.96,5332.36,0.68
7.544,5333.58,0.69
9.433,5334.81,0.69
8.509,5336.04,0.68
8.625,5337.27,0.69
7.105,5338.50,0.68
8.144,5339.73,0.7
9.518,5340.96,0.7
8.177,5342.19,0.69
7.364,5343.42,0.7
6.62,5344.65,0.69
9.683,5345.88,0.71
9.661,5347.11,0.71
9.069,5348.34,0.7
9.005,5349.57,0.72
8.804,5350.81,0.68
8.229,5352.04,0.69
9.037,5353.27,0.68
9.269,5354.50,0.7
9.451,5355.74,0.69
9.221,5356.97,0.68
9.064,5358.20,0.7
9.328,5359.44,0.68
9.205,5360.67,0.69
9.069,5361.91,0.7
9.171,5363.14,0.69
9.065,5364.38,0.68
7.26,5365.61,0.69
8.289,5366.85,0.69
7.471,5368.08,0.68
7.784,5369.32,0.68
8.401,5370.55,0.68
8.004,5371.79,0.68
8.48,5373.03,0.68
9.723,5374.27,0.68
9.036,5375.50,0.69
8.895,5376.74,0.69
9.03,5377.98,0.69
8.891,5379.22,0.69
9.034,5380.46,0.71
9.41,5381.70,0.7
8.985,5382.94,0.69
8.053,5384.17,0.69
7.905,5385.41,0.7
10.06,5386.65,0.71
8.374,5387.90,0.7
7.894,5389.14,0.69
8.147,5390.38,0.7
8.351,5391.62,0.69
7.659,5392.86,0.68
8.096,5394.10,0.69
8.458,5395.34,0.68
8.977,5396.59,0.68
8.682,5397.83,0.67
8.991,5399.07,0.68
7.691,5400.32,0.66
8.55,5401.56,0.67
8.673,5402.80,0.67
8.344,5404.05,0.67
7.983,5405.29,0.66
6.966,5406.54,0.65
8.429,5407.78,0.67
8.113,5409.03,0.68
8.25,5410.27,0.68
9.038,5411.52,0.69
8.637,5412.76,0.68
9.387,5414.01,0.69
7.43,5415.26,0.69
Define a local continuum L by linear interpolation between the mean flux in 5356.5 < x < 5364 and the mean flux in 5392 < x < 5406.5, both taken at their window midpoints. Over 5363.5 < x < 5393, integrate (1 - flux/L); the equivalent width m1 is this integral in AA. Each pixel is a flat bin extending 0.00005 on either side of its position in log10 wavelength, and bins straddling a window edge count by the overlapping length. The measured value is 0.81 AA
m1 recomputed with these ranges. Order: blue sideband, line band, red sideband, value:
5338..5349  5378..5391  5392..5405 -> -0.5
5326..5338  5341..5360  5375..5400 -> -0.9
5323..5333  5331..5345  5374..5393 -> -0.1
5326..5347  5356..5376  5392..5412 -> -0.9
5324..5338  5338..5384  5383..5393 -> -2.3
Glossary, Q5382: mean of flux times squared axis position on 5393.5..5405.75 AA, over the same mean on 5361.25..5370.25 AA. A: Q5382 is 1.03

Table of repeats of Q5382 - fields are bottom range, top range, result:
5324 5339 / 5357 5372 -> 1.07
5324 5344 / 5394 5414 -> 1.06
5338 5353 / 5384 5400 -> 1.01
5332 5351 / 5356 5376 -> 1.04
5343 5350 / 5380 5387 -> 1.05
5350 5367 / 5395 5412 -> 0.95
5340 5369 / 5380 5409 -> 0.98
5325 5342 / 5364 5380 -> 1.04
